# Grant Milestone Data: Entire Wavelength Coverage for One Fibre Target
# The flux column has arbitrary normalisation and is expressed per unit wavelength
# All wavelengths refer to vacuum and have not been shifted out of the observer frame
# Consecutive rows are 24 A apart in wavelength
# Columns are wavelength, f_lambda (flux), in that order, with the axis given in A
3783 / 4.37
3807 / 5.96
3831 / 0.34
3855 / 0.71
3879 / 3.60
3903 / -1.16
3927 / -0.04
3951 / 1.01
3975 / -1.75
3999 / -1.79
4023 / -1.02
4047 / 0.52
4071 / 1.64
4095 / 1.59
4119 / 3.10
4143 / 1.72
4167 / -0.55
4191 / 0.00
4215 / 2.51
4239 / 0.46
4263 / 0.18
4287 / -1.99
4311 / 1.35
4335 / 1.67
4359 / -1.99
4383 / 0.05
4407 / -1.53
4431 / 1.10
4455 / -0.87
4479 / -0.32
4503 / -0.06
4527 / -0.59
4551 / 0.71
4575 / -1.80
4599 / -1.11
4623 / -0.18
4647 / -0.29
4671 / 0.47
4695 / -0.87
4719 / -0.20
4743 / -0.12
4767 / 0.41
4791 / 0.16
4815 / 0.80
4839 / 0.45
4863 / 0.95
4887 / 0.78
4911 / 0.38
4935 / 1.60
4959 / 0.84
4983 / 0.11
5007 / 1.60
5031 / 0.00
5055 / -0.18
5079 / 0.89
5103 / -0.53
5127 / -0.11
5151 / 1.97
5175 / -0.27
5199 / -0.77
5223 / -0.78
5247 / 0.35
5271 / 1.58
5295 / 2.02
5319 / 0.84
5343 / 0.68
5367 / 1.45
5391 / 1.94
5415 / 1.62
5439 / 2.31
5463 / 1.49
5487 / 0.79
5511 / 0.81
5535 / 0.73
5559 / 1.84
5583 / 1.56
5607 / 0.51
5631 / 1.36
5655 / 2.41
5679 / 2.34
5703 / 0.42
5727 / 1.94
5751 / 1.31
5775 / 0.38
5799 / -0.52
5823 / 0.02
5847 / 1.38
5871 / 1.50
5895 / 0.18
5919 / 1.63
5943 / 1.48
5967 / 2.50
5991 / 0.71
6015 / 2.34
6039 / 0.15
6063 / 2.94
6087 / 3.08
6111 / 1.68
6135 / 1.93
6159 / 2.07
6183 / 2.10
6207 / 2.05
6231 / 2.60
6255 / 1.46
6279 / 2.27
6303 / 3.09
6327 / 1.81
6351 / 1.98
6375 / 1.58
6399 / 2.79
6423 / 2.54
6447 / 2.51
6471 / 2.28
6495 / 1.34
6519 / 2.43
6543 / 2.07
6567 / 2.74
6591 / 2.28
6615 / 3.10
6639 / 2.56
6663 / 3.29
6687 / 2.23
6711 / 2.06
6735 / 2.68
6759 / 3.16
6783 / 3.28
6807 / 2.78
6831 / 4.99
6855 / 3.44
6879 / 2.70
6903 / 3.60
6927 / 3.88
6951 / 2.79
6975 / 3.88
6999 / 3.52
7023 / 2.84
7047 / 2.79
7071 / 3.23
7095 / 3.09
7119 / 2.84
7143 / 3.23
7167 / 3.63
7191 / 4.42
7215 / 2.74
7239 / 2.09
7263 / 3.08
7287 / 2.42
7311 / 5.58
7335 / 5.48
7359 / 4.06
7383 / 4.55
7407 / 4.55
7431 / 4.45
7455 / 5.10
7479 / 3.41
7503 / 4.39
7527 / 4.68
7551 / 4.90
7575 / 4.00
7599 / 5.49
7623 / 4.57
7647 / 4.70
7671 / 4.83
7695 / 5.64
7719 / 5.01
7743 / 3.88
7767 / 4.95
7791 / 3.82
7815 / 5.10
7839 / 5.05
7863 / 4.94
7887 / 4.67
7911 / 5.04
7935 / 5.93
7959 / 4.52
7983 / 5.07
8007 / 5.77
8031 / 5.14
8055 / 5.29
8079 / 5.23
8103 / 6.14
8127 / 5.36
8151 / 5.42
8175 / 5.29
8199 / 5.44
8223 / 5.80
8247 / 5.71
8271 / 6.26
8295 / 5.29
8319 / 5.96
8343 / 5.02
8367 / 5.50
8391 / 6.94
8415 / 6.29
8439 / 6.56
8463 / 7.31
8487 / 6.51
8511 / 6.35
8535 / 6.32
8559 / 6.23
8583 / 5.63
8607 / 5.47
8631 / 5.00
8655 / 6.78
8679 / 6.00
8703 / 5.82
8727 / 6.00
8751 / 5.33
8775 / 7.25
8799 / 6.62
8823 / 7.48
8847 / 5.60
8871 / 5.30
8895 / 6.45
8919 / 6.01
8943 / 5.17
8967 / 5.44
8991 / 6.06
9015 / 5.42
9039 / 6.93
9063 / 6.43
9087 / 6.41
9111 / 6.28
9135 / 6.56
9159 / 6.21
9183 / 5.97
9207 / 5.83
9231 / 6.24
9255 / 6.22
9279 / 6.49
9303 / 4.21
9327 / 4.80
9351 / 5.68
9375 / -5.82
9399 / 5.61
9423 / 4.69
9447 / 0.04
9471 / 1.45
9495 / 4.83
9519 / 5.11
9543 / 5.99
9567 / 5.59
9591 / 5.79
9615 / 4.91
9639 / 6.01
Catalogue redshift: 0.833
